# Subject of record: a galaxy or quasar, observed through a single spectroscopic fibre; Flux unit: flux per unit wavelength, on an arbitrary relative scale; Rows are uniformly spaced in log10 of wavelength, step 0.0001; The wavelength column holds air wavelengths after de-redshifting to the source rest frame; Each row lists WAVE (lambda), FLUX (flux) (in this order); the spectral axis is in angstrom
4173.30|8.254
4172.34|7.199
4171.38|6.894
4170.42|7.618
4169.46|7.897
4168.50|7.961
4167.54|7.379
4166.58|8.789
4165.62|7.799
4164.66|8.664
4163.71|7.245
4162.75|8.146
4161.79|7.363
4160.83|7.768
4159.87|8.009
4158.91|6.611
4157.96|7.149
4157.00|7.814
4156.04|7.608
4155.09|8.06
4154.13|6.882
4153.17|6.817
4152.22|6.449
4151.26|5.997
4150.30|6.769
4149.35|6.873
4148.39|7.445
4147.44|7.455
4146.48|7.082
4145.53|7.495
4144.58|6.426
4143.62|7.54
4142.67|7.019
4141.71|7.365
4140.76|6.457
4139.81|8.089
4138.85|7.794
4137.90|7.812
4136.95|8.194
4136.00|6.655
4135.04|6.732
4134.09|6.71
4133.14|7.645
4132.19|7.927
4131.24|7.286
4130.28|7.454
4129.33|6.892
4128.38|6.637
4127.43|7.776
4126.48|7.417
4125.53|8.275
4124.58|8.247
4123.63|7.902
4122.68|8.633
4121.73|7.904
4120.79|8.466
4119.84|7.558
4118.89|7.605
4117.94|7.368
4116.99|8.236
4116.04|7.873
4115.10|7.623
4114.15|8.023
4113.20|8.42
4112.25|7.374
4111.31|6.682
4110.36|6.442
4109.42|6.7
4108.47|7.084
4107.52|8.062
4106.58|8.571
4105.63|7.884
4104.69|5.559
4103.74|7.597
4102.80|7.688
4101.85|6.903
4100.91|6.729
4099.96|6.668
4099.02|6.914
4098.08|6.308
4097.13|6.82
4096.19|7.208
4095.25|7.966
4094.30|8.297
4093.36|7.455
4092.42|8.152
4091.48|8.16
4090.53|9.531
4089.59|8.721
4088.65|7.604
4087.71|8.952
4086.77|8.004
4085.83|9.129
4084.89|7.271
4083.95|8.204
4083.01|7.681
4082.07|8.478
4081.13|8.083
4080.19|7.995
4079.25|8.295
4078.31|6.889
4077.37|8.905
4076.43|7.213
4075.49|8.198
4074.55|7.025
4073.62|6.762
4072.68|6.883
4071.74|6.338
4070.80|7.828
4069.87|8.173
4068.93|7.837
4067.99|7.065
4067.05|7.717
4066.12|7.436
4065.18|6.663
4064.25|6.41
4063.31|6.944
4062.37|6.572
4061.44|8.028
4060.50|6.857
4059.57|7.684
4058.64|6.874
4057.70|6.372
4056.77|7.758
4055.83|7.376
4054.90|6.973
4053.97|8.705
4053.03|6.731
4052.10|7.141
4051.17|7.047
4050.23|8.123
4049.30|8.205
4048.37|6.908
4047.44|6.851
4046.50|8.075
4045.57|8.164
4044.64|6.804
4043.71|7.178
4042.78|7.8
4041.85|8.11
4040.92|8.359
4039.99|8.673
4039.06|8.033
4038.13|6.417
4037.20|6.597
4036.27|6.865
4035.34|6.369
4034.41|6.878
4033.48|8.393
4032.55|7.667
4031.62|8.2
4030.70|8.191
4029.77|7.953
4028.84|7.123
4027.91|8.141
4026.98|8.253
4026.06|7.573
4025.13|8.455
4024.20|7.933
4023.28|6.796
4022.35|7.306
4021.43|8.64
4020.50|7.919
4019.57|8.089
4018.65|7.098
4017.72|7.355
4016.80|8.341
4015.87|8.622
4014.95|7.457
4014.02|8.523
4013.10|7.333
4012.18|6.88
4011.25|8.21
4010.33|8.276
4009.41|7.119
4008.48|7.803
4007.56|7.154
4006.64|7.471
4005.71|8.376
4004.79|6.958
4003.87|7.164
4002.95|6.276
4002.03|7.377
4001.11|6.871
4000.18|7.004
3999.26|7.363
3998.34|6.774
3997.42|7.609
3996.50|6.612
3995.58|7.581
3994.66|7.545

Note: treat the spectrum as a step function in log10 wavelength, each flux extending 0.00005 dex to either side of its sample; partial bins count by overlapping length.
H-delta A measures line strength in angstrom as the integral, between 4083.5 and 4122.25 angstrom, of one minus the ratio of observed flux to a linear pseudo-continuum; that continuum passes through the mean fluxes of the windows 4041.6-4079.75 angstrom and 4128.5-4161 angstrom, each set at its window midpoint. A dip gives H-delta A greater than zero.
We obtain -1.8 angstrom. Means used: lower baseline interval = 7.38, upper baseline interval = 7.23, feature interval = 7.65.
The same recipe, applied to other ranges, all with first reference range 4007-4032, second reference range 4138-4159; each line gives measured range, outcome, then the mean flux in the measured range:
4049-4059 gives 0.33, 7.38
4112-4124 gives -1.01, 7.93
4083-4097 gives -1.28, 8.14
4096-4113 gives 0.69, 7.09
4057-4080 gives 0.78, 7.3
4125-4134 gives -0.23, 7.45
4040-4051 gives -0.05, 7.71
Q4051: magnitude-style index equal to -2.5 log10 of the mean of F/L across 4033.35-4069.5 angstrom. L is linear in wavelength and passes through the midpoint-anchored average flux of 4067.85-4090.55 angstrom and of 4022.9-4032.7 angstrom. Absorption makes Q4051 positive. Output 0.07 mag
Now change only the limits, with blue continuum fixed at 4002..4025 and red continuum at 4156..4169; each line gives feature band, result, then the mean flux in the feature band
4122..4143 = 0.03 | 7.5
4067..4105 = 0.01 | 7.65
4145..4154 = 0.12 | 6.93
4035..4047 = 0.02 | 7.5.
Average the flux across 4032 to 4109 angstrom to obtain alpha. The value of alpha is 7.52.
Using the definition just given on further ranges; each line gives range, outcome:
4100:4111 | 7.17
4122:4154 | 7.31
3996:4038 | 7.53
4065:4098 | 7.79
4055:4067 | 7.1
